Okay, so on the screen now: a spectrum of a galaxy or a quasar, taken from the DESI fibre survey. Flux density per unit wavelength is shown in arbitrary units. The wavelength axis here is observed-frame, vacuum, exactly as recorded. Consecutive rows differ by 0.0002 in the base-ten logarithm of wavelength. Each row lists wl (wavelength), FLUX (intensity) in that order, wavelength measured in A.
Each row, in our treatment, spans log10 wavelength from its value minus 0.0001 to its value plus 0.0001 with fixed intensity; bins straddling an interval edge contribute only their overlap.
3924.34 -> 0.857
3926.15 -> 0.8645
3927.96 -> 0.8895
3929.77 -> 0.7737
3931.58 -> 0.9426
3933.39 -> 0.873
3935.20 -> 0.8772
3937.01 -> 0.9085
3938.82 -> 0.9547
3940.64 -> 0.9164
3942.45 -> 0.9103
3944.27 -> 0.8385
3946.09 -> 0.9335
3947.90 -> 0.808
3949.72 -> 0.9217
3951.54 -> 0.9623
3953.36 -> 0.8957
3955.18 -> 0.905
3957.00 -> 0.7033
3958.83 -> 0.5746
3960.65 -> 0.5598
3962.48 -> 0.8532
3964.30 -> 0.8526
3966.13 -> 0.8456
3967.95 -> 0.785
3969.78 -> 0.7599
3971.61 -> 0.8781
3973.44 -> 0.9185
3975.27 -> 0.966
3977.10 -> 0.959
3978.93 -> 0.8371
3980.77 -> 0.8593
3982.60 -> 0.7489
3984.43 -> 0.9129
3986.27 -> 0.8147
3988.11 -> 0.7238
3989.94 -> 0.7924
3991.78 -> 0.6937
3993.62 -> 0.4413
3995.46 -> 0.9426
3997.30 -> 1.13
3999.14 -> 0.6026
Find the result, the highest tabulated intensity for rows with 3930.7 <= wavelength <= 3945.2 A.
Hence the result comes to 0.9547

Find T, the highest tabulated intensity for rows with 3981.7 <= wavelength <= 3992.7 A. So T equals 0.9129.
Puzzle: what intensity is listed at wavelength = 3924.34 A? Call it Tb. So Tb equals 0.857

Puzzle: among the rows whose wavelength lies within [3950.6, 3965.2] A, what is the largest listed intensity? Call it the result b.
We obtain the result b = 0.9623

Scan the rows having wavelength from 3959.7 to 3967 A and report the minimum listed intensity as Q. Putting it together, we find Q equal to 0.5598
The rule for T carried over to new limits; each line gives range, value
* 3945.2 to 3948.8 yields 0.9335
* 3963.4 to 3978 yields 0.966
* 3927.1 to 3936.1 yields 0.9426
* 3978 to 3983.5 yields 0.8593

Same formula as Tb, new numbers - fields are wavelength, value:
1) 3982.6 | 0.7489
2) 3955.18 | 0.905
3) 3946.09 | 0.9335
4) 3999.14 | 0.6026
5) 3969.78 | 0.7599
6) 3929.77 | 0.7737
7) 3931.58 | 0.9426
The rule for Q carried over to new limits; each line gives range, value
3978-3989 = 0.7238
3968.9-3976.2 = 0.7599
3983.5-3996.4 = 0.4413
